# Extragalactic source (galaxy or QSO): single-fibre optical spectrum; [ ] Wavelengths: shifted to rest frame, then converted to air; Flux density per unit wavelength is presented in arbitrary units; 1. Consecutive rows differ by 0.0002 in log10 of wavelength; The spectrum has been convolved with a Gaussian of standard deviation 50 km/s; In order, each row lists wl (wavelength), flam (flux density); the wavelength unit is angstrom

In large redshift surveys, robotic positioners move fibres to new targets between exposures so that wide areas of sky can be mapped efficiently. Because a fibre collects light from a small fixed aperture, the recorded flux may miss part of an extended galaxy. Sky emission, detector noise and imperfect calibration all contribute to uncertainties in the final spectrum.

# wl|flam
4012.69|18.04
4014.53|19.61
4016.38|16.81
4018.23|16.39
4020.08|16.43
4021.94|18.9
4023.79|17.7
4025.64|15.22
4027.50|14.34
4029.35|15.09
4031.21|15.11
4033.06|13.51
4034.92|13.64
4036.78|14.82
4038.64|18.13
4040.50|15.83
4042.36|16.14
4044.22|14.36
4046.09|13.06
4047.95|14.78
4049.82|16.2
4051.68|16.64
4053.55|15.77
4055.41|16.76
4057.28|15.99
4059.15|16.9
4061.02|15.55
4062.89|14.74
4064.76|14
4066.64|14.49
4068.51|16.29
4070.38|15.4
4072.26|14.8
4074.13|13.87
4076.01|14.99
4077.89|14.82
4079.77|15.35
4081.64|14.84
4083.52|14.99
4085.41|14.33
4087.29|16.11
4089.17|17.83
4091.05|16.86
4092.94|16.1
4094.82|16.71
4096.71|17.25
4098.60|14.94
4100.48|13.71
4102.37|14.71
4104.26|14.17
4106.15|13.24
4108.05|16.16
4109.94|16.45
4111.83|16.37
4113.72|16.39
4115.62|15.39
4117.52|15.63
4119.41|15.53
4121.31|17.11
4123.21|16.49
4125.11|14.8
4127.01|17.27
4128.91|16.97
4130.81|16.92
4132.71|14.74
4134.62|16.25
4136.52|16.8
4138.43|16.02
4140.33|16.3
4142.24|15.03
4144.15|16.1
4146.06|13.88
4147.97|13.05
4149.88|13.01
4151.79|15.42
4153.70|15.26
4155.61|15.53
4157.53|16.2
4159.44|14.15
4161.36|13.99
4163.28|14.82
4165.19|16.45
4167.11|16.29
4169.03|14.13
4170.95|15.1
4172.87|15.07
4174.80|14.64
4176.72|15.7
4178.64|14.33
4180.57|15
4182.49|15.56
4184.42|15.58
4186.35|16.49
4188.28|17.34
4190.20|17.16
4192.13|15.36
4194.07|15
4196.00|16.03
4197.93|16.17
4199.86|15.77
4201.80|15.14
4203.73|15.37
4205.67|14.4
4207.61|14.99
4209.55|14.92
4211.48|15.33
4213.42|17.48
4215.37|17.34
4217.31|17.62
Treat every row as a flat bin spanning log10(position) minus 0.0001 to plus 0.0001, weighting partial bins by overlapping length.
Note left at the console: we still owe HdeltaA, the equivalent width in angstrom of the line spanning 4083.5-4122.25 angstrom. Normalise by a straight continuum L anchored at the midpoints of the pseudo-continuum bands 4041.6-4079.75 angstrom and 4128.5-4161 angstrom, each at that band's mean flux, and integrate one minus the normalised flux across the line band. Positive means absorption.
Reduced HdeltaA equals -1.08 angstrom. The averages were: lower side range 15.3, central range 15.7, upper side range 15.3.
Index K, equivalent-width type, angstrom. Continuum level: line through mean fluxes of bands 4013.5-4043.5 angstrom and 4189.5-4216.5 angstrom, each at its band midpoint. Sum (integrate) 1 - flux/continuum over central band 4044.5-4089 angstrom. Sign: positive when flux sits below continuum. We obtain 2.1 angstrom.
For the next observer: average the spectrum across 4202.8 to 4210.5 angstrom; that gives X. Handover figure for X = 14.9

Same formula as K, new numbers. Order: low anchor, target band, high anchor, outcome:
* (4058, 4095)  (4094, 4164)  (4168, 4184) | -1.35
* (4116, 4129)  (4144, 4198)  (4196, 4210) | 1.39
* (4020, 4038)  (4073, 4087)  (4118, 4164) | 0.61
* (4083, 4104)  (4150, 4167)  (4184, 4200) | 0.88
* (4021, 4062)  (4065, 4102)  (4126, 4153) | 0.45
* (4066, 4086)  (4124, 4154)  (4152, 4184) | -0.82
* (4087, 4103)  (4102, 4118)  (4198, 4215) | 0.57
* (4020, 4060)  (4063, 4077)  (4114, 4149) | 0.79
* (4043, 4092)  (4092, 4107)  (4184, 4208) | 0.35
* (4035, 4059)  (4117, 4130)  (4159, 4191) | -0.64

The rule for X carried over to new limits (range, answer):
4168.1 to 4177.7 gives 14.9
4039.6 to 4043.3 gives 16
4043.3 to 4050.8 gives 14.6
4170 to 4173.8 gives 15.1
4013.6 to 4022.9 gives 17.6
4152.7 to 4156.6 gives 15.4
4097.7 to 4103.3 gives 14.5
